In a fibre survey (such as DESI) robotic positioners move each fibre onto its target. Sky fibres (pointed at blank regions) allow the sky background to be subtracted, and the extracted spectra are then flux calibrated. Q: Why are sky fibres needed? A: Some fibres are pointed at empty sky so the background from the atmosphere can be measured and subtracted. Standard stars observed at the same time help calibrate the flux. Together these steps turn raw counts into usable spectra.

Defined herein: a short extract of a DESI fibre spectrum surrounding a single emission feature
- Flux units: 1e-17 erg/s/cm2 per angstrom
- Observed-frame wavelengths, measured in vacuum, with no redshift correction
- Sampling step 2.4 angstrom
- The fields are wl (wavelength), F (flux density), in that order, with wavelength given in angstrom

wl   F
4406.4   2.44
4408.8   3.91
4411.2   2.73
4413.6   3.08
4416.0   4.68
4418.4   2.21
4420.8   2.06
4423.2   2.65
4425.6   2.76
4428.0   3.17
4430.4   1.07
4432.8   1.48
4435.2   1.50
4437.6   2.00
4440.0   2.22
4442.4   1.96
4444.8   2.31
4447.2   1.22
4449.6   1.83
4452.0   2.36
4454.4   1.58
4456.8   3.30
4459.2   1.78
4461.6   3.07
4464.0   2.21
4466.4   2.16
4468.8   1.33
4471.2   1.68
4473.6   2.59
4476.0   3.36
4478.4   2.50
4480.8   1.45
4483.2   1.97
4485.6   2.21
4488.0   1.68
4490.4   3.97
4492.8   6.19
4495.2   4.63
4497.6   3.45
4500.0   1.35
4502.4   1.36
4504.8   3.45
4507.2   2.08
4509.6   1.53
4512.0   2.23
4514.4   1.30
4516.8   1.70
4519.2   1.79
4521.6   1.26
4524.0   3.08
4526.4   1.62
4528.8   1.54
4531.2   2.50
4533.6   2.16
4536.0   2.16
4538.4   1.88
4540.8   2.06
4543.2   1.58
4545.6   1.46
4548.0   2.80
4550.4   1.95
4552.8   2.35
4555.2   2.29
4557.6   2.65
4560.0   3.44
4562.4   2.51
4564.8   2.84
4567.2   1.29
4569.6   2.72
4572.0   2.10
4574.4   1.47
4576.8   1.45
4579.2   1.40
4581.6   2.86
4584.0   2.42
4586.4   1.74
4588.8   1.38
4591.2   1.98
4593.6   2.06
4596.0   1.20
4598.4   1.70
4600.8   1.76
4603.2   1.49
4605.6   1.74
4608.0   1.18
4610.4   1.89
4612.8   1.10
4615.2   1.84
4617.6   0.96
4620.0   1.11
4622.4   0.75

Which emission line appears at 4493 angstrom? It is [O II] 3727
